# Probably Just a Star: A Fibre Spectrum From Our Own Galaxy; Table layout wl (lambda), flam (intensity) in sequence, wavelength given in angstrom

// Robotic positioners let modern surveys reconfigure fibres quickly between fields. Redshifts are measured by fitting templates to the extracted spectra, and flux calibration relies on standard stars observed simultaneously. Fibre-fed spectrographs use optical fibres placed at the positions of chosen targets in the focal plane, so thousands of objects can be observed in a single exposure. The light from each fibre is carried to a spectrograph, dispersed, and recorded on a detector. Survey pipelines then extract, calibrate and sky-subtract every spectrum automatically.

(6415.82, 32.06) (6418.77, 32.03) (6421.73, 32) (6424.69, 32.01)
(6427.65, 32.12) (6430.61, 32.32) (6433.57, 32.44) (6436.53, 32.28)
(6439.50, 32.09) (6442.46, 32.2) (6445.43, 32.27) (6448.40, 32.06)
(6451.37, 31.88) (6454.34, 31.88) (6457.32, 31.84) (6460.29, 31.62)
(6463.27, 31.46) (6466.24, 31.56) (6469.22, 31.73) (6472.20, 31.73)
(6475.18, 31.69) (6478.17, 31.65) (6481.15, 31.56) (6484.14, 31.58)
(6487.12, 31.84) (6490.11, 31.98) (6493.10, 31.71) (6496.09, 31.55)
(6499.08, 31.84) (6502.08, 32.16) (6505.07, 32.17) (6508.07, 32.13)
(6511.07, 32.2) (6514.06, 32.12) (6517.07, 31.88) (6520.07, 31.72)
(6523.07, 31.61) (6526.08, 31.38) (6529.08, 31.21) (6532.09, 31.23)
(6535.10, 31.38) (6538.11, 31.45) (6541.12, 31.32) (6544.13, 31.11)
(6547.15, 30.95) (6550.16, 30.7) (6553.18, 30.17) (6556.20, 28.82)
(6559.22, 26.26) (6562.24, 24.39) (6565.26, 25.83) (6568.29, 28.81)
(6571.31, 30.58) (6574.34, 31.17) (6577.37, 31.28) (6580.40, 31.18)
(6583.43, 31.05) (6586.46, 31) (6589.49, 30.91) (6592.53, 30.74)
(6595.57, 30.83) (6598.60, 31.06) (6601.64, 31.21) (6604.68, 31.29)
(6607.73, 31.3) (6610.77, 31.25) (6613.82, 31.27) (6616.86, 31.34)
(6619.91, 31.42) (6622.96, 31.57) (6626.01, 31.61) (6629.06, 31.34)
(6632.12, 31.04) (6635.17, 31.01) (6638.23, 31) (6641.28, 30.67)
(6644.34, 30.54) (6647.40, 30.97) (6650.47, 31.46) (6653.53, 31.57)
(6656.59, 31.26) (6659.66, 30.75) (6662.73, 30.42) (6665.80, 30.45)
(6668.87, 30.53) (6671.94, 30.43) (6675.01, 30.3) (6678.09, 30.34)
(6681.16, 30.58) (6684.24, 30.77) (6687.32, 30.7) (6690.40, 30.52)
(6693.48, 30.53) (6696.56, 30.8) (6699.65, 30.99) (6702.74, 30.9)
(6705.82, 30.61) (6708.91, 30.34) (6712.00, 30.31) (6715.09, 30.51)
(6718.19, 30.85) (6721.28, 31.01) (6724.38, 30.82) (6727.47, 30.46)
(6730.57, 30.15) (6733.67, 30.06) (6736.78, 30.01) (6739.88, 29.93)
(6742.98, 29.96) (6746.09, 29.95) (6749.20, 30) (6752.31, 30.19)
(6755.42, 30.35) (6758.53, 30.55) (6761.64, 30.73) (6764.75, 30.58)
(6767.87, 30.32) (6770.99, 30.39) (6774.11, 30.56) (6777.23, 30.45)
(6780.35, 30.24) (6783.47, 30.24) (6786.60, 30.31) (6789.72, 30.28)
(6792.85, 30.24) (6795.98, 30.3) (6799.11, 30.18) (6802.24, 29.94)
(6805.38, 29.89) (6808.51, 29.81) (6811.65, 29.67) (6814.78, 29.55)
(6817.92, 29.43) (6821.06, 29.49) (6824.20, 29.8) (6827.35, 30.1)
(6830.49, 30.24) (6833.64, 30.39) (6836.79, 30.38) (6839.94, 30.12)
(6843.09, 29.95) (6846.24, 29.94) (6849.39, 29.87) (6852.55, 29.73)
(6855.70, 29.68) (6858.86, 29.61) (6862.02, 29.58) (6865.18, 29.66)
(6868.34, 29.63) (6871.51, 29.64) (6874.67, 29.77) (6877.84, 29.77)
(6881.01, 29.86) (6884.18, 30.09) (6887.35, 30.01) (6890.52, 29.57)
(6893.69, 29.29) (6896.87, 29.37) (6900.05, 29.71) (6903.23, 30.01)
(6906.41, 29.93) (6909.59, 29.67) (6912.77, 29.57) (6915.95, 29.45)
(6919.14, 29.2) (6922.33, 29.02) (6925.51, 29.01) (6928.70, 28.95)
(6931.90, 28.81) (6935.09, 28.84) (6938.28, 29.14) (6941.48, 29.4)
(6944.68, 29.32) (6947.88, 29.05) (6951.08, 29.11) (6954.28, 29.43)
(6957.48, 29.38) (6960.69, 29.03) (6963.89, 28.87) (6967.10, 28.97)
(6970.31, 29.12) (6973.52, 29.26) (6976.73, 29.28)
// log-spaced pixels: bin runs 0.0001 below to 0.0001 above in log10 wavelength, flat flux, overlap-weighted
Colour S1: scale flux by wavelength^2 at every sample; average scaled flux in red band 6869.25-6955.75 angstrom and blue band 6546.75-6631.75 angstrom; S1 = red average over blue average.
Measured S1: 1.1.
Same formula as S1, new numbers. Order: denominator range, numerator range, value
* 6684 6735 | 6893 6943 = 1.02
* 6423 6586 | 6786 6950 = 1.06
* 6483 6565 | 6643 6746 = 1.04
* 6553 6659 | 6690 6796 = 1.04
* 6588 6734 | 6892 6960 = 1.03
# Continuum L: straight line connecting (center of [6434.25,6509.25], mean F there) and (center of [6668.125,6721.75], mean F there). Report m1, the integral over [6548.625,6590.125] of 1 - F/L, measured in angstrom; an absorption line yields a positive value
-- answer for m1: 2.5 angstrom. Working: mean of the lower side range 31.9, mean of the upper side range 30.6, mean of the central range 29.4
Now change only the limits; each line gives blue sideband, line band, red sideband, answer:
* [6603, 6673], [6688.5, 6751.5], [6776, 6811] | 0.31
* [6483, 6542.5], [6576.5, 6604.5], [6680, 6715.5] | 0.21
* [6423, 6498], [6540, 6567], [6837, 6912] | 2.24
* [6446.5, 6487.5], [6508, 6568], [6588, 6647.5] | 2.15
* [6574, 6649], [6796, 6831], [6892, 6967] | 0.13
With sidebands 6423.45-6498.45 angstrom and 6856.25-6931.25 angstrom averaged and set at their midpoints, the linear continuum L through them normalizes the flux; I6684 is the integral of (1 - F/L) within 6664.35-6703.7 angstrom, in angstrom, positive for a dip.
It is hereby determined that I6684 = 0.12 angstrom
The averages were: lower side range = 31.9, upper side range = 29.6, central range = 30.6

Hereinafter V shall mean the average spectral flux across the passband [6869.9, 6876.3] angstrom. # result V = 29.7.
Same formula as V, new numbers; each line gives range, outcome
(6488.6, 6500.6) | 31.8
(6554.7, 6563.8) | 26.5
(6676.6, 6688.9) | 30.6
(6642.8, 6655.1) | 31.1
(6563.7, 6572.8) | 28.4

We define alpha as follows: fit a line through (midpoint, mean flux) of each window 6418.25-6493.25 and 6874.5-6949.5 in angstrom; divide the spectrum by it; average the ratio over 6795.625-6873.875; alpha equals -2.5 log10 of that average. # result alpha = 0.00 mag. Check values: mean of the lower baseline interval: 31.9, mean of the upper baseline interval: 29.4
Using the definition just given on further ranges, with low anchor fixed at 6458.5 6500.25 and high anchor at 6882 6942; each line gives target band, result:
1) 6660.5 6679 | 0.01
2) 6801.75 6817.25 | 0.01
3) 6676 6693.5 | 0.00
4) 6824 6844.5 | -0.01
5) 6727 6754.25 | 0.01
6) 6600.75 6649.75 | -0.01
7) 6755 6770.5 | -0.01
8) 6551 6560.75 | 0.10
